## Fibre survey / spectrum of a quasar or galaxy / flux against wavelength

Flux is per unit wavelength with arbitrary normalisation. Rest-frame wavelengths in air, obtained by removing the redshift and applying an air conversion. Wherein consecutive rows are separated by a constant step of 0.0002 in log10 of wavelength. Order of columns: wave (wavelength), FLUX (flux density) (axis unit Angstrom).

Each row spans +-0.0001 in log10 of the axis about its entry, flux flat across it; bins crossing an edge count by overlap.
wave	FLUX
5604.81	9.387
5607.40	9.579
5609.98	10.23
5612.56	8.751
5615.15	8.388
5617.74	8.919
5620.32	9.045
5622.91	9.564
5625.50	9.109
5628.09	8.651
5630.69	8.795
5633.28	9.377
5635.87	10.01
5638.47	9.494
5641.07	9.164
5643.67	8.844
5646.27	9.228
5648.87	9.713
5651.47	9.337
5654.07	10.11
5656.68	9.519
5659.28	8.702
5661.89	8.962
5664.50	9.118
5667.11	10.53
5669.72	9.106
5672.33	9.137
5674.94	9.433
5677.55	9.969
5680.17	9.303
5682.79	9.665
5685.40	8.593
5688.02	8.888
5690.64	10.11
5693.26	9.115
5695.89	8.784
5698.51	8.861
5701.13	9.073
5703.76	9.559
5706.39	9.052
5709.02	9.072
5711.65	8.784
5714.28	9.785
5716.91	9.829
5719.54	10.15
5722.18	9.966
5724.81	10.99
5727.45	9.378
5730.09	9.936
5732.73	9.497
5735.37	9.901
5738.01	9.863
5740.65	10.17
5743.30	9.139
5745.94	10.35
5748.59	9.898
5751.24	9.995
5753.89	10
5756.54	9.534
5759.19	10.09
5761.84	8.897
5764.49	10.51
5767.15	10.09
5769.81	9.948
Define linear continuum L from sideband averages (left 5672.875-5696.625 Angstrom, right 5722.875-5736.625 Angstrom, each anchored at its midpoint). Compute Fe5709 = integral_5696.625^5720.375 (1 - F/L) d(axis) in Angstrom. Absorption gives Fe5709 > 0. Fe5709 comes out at 0.8 Angstrom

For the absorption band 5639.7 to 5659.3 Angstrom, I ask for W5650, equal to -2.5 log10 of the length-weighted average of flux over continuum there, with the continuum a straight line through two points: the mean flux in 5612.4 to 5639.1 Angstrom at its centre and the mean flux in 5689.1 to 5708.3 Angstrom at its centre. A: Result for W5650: -0.03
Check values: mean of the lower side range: 9.1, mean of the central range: 9.37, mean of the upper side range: 9.21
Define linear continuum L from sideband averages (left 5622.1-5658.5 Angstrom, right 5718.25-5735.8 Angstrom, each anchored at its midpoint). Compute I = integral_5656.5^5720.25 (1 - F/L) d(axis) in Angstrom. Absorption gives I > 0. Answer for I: 2.5 Angstrom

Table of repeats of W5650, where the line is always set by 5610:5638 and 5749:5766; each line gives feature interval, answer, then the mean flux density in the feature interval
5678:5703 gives 0.03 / 9.19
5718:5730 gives -0.05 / 10.1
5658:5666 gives 0.04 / 8.96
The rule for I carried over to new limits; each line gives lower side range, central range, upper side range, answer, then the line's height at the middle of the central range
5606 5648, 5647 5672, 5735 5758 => -0.15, 9.38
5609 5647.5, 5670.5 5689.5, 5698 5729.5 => 0.24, 9.41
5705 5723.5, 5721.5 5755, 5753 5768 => -0.83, 9.69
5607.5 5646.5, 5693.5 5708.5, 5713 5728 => 1.22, 9.87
